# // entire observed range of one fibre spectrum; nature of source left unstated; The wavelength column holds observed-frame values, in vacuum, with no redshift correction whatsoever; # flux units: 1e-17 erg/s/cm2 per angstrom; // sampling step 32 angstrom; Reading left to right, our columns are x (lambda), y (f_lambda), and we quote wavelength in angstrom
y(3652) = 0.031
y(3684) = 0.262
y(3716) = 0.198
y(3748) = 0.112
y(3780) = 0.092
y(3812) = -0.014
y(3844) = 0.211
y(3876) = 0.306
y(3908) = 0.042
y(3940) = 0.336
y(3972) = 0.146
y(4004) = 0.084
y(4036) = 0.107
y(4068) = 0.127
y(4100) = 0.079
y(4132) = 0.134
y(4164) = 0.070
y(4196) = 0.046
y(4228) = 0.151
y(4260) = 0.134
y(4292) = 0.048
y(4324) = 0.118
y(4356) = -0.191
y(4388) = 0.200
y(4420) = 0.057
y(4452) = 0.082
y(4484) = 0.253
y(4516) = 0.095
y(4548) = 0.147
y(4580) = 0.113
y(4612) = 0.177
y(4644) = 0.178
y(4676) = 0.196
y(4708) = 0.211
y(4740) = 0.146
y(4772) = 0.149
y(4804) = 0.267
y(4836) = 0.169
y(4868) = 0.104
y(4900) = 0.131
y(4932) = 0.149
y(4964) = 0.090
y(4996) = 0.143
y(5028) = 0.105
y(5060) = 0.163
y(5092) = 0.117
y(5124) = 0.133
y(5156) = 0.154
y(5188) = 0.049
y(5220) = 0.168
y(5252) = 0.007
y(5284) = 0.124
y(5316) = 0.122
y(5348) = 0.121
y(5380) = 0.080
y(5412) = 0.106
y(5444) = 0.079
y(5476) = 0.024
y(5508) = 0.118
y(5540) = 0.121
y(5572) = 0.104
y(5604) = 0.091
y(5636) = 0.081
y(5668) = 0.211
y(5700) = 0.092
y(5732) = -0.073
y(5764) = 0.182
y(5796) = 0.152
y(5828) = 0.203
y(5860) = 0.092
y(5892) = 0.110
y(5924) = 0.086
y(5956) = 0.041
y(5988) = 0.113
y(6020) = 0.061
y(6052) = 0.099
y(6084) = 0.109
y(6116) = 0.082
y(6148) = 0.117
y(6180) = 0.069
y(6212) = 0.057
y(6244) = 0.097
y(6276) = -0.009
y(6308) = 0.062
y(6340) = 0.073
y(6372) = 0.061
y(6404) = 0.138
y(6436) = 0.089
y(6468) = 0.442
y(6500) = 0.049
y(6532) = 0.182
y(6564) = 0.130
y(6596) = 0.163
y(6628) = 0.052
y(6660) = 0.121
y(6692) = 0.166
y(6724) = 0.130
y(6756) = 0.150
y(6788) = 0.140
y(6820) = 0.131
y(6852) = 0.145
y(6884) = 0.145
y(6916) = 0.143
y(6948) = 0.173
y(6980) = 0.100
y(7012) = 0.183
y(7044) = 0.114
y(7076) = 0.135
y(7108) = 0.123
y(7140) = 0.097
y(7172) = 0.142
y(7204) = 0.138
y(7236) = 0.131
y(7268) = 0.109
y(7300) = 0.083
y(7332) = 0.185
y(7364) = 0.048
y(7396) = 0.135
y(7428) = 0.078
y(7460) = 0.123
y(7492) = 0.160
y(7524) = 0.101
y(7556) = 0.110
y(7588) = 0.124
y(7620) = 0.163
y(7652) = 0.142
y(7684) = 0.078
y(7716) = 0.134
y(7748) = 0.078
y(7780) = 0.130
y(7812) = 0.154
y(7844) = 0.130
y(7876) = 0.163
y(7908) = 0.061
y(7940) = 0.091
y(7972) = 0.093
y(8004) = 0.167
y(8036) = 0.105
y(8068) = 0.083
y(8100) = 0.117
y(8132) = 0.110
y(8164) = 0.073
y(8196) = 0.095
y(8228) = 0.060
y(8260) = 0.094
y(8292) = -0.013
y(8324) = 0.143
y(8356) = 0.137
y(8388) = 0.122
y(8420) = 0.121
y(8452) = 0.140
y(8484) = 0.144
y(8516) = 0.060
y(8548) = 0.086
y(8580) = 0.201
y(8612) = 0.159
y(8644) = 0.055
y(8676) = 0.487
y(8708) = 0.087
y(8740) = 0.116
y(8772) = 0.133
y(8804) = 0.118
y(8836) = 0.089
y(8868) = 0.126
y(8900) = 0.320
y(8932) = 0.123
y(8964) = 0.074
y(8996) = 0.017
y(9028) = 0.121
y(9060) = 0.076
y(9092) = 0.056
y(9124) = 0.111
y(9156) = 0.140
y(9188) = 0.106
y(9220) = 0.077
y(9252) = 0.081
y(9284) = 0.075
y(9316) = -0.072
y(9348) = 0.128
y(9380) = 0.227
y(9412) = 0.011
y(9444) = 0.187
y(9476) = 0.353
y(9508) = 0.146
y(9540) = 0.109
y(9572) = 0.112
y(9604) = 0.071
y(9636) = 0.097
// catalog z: 0.733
